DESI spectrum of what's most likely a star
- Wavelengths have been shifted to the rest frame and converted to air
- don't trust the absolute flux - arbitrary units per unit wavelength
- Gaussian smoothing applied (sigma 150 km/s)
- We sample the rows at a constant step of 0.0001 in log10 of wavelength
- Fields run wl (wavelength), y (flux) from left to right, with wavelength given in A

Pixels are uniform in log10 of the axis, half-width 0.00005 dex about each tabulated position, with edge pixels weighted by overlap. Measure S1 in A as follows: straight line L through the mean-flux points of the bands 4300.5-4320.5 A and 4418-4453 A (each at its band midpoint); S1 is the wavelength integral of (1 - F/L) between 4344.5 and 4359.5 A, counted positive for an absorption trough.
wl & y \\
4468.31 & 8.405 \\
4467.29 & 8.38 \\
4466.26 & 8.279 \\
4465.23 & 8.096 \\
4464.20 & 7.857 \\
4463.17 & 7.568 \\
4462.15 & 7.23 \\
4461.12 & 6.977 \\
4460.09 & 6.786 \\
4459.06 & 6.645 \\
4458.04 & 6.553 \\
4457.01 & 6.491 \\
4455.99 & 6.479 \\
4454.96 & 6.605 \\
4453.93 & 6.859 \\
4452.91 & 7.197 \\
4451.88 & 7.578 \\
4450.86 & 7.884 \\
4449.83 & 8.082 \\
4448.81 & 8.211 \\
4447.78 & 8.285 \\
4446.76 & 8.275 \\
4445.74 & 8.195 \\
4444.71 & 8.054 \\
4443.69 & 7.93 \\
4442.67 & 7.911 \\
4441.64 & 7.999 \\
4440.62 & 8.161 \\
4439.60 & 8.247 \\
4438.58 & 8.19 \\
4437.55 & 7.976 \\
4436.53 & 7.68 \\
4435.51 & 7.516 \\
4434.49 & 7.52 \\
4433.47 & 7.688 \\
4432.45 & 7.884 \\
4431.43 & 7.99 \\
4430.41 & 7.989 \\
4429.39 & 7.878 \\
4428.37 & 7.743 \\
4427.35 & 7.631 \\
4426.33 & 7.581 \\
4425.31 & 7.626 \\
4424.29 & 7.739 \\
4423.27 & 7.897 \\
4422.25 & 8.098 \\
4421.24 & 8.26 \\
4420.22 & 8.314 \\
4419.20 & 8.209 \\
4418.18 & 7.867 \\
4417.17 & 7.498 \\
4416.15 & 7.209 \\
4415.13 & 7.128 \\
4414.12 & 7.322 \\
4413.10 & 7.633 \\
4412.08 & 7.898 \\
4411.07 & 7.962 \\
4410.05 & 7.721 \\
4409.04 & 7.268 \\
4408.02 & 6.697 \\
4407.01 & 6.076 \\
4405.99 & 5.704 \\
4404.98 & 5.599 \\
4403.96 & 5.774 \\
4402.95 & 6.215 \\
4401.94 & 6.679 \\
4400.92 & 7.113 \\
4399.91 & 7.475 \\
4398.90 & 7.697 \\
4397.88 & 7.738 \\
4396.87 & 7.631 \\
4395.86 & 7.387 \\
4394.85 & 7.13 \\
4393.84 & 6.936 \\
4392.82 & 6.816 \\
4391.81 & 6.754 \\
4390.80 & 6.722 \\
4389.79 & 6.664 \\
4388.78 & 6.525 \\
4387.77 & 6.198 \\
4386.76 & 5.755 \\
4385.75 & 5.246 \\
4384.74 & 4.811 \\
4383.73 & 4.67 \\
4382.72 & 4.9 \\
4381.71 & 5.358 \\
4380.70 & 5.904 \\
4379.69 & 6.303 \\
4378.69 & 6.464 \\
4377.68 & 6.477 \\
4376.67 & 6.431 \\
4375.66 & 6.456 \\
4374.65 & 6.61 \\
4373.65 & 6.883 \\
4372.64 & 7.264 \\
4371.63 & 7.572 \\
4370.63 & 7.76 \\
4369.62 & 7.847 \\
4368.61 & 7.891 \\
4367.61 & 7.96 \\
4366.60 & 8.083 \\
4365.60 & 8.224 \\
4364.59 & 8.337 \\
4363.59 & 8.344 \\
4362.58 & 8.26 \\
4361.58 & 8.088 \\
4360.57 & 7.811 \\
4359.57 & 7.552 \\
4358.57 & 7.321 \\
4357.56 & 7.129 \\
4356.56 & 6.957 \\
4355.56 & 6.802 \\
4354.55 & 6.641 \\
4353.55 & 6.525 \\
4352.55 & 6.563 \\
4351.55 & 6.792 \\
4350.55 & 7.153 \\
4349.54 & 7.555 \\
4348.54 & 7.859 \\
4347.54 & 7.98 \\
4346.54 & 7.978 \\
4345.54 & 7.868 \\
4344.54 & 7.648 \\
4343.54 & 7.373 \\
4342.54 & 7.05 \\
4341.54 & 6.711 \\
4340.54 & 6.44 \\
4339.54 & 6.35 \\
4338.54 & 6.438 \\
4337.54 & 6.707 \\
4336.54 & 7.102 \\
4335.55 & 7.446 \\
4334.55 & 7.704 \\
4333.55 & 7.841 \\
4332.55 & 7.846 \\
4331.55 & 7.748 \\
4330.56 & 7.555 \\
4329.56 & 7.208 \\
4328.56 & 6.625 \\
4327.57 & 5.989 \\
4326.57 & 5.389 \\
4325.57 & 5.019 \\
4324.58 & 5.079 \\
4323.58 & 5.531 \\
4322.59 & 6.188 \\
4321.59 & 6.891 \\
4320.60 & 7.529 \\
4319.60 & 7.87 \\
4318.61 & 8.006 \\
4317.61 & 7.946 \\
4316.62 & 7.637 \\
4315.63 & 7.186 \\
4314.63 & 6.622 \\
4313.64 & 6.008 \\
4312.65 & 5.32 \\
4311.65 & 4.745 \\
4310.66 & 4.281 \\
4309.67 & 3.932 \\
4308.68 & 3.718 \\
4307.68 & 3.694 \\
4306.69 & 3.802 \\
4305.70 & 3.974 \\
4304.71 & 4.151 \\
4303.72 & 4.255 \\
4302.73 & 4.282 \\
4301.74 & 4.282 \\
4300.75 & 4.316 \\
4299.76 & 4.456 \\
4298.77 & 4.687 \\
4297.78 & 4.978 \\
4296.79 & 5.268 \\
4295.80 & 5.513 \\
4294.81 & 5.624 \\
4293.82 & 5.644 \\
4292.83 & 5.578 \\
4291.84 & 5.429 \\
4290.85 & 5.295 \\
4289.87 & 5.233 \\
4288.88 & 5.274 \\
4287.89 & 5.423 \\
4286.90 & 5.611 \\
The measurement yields -2.5 A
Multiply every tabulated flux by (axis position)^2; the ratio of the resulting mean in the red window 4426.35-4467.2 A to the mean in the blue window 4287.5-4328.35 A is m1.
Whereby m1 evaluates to 1.5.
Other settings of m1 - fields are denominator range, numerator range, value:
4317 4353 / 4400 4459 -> 1.11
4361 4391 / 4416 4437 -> 1.18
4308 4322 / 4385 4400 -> 1.13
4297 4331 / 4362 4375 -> 1.44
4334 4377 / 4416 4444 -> 1.11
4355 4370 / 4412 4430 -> 1.02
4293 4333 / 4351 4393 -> 1.24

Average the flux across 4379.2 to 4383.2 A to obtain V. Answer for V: 5.61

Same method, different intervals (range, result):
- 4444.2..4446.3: 8.12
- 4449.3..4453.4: 7.69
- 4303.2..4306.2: 4.13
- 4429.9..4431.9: 7.99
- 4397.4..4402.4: 7.33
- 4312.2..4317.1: 6.57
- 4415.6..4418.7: 7.52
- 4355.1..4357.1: 6.91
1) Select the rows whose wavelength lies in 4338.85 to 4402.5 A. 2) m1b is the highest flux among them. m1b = 8.344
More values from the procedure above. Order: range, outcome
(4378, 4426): 8.314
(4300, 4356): 8.006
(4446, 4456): 8.285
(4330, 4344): 7.846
